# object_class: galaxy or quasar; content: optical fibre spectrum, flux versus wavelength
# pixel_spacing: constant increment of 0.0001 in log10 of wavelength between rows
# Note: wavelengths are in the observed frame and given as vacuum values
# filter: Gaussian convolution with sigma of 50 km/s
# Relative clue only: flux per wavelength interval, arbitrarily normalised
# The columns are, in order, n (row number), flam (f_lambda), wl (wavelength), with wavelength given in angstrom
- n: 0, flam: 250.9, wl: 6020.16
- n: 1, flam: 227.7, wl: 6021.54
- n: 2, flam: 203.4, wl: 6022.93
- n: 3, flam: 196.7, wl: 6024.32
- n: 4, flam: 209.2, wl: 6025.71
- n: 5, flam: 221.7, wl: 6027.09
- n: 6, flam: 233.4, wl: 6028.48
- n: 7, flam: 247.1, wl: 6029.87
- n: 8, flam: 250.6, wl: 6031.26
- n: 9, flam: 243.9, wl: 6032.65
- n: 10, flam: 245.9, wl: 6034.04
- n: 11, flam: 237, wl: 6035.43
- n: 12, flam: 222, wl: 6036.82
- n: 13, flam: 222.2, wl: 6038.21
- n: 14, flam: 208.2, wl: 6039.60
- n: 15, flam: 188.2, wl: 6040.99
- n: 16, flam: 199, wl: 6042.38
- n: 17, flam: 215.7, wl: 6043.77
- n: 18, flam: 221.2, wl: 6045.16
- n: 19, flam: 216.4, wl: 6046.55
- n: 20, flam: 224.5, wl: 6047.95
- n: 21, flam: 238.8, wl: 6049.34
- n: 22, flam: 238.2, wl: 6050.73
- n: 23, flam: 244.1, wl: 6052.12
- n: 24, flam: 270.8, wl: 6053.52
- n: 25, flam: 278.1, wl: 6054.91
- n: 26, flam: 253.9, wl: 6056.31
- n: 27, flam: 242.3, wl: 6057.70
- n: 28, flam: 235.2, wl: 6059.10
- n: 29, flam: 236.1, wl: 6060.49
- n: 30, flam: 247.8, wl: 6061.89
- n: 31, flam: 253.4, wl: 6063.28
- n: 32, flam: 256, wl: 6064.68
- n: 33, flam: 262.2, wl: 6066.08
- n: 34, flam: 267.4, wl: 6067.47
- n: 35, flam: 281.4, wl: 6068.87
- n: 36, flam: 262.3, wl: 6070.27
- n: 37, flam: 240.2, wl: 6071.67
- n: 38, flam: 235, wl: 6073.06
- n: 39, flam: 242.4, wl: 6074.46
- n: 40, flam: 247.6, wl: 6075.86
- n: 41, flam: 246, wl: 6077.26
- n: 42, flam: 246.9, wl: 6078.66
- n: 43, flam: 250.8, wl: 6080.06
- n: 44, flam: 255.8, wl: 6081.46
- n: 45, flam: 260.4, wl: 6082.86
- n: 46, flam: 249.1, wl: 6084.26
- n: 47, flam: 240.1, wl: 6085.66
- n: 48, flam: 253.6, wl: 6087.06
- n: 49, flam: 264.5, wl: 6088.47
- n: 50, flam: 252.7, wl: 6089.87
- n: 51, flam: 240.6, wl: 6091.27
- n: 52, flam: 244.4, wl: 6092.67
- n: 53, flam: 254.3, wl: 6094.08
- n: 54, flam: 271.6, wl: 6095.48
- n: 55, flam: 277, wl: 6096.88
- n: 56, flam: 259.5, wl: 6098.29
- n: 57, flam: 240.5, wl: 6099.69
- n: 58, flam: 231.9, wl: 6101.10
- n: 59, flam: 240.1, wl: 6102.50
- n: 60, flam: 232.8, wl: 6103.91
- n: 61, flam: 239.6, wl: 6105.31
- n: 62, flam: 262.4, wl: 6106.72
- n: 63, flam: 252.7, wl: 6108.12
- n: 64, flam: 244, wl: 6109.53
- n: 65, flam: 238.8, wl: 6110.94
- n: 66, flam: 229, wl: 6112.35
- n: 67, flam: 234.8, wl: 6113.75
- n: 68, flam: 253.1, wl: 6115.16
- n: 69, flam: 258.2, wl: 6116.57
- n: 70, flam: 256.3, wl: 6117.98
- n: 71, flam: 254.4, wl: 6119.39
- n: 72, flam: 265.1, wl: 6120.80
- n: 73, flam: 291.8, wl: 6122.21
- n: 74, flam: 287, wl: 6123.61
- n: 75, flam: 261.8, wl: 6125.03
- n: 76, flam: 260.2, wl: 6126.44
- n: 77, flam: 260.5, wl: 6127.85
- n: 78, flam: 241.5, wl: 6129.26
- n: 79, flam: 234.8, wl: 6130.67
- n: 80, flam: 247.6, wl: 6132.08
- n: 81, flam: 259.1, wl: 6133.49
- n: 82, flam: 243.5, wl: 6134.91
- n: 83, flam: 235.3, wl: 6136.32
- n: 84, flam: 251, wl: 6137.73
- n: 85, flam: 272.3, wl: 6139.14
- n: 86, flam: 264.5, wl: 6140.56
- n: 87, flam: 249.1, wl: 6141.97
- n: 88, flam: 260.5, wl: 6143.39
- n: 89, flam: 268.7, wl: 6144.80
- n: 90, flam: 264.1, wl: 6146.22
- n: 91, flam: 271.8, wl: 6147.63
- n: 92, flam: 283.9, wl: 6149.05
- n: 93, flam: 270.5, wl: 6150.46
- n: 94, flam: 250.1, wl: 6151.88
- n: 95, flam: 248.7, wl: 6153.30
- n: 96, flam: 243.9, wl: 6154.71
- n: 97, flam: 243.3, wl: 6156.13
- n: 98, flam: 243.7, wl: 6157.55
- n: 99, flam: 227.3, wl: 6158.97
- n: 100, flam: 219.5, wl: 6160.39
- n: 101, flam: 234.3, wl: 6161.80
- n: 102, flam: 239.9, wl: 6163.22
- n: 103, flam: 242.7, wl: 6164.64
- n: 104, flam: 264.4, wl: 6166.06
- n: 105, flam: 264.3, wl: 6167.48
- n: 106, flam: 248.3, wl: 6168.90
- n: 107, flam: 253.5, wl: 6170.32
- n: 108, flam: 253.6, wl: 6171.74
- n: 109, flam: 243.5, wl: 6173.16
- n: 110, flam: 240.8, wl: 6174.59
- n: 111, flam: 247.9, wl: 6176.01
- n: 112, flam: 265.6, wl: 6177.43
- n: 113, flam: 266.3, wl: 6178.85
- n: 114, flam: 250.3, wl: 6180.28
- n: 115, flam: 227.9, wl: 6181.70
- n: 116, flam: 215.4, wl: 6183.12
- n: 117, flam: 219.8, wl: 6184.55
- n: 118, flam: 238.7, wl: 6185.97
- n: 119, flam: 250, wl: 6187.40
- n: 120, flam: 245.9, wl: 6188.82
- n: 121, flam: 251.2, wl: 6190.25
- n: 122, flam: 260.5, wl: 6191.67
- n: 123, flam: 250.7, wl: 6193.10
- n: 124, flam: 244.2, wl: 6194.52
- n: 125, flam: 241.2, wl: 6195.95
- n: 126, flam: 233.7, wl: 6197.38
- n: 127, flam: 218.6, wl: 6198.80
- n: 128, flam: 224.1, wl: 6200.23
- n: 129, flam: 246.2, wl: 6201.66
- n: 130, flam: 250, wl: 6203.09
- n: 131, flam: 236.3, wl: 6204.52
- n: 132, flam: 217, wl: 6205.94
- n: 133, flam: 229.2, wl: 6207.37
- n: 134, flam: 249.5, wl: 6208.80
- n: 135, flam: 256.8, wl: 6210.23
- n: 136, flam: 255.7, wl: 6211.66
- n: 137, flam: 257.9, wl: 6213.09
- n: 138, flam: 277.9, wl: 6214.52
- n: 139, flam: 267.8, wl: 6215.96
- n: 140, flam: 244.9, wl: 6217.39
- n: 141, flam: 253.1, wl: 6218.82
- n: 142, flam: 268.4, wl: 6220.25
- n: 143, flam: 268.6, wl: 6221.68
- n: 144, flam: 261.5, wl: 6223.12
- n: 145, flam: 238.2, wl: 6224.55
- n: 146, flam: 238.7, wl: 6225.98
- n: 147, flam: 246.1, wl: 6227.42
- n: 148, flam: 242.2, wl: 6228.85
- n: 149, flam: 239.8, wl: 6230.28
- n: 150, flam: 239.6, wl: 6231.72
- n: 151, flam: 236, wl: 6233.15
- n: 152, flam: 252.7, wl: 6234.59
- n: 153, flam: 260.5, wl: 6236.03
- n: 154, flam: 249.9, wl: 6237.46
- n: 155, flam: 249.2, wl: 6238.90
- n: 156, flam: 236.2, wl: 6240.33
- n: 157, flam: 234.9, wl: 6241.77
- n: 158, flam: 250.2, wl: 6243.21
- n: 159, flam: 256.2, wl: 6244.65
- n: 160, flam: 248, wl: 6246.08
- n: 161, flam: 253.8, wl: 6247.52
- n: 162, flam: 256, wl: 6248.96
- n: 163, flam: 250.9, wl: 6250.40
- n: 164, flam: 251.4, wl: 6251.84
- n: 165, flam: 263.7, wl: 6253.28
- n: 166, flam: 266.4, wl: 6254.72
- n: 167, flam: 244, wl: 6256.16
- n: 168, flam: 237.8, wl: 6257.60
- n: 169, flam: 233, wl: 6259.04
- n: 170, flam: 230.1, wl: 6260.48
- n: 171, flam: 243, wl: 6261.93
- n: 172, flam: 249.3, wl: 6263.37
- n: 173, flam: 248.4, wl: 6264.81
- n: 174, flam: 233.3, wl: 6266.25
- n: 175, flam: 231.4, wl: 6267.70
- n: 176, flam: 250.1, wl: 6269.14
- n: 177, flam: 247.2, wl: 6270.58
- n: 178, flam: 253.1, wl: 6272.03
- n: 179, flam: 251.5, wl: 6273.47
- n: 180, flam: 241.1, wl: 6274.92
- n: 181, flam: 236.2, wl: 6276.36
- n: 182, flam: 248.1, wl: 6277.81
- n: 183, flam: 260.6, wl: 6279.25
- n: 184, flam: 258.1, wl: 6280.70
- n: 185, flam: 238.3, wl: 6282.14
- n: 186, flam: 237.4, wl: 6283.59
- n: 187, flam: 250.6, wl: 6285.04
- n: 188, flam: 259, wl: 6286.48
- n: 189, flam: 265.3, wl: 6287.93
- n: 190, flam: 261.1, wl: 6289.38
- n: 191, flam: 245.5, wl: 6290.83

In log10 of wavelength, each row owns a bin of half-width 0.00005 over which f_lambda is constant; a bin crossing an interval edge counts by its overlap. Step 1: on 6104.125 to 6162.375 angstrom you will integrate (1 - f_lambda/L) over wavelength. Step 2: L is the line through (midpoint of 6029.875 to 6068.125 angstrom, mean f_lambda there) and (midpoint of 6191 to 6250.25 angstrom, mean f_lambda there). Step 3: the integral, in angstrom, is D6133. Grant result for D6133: -2.5 angstrom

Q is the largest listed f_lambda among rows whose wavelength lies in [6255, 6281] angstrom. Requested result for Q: 260.6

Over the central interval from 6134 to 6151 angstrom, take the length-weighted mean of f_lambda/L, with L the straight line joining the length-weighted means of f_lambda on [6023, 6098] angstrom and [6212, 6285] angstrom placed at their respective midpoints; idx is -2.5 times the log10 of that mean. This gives -0.07 mag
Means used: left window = 242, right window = 249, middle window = 261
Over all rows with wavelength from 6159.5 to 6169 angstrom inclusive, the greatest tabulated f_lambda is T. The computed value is 264.4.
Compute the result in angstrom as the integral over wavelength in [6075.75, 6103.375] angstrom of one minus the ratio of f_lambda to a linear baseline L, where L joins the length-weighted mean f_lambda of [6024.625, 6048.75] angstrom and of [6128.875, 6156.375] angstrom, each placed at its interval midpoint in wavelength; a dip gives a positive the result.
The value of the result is -1.4 angstrom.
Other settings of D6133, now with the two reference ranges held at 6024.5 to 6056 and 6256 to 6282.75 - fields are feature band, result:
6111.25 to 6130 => -1.8 angstrom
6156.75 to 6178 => -0.7 angstrom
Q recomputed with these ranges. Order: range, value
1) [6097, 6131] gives 291.8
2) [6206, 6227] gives 277.9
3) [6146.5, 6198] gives 283.9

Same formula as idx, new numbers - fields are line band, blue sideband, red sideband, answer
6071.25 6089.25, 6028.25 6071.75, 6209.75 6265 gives -0.03 mag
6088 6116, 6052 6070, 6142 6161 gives 0.03 mag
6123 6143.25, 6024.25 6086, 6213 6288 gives -0.05 mag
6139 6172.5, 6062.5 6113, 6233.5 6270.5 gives -0.02 mag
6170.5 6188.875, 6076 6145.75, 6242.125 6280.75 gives 0.03 mag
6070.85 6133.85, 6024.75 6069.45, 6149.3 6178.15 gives -0.04 mag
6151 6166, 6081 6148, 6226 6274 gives 0.05 mag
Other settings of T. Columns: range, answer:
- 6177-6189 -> 266.3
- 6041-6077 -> 281.4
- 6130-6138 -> 259.1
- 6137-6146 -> 272.3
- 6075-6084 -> 260.4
